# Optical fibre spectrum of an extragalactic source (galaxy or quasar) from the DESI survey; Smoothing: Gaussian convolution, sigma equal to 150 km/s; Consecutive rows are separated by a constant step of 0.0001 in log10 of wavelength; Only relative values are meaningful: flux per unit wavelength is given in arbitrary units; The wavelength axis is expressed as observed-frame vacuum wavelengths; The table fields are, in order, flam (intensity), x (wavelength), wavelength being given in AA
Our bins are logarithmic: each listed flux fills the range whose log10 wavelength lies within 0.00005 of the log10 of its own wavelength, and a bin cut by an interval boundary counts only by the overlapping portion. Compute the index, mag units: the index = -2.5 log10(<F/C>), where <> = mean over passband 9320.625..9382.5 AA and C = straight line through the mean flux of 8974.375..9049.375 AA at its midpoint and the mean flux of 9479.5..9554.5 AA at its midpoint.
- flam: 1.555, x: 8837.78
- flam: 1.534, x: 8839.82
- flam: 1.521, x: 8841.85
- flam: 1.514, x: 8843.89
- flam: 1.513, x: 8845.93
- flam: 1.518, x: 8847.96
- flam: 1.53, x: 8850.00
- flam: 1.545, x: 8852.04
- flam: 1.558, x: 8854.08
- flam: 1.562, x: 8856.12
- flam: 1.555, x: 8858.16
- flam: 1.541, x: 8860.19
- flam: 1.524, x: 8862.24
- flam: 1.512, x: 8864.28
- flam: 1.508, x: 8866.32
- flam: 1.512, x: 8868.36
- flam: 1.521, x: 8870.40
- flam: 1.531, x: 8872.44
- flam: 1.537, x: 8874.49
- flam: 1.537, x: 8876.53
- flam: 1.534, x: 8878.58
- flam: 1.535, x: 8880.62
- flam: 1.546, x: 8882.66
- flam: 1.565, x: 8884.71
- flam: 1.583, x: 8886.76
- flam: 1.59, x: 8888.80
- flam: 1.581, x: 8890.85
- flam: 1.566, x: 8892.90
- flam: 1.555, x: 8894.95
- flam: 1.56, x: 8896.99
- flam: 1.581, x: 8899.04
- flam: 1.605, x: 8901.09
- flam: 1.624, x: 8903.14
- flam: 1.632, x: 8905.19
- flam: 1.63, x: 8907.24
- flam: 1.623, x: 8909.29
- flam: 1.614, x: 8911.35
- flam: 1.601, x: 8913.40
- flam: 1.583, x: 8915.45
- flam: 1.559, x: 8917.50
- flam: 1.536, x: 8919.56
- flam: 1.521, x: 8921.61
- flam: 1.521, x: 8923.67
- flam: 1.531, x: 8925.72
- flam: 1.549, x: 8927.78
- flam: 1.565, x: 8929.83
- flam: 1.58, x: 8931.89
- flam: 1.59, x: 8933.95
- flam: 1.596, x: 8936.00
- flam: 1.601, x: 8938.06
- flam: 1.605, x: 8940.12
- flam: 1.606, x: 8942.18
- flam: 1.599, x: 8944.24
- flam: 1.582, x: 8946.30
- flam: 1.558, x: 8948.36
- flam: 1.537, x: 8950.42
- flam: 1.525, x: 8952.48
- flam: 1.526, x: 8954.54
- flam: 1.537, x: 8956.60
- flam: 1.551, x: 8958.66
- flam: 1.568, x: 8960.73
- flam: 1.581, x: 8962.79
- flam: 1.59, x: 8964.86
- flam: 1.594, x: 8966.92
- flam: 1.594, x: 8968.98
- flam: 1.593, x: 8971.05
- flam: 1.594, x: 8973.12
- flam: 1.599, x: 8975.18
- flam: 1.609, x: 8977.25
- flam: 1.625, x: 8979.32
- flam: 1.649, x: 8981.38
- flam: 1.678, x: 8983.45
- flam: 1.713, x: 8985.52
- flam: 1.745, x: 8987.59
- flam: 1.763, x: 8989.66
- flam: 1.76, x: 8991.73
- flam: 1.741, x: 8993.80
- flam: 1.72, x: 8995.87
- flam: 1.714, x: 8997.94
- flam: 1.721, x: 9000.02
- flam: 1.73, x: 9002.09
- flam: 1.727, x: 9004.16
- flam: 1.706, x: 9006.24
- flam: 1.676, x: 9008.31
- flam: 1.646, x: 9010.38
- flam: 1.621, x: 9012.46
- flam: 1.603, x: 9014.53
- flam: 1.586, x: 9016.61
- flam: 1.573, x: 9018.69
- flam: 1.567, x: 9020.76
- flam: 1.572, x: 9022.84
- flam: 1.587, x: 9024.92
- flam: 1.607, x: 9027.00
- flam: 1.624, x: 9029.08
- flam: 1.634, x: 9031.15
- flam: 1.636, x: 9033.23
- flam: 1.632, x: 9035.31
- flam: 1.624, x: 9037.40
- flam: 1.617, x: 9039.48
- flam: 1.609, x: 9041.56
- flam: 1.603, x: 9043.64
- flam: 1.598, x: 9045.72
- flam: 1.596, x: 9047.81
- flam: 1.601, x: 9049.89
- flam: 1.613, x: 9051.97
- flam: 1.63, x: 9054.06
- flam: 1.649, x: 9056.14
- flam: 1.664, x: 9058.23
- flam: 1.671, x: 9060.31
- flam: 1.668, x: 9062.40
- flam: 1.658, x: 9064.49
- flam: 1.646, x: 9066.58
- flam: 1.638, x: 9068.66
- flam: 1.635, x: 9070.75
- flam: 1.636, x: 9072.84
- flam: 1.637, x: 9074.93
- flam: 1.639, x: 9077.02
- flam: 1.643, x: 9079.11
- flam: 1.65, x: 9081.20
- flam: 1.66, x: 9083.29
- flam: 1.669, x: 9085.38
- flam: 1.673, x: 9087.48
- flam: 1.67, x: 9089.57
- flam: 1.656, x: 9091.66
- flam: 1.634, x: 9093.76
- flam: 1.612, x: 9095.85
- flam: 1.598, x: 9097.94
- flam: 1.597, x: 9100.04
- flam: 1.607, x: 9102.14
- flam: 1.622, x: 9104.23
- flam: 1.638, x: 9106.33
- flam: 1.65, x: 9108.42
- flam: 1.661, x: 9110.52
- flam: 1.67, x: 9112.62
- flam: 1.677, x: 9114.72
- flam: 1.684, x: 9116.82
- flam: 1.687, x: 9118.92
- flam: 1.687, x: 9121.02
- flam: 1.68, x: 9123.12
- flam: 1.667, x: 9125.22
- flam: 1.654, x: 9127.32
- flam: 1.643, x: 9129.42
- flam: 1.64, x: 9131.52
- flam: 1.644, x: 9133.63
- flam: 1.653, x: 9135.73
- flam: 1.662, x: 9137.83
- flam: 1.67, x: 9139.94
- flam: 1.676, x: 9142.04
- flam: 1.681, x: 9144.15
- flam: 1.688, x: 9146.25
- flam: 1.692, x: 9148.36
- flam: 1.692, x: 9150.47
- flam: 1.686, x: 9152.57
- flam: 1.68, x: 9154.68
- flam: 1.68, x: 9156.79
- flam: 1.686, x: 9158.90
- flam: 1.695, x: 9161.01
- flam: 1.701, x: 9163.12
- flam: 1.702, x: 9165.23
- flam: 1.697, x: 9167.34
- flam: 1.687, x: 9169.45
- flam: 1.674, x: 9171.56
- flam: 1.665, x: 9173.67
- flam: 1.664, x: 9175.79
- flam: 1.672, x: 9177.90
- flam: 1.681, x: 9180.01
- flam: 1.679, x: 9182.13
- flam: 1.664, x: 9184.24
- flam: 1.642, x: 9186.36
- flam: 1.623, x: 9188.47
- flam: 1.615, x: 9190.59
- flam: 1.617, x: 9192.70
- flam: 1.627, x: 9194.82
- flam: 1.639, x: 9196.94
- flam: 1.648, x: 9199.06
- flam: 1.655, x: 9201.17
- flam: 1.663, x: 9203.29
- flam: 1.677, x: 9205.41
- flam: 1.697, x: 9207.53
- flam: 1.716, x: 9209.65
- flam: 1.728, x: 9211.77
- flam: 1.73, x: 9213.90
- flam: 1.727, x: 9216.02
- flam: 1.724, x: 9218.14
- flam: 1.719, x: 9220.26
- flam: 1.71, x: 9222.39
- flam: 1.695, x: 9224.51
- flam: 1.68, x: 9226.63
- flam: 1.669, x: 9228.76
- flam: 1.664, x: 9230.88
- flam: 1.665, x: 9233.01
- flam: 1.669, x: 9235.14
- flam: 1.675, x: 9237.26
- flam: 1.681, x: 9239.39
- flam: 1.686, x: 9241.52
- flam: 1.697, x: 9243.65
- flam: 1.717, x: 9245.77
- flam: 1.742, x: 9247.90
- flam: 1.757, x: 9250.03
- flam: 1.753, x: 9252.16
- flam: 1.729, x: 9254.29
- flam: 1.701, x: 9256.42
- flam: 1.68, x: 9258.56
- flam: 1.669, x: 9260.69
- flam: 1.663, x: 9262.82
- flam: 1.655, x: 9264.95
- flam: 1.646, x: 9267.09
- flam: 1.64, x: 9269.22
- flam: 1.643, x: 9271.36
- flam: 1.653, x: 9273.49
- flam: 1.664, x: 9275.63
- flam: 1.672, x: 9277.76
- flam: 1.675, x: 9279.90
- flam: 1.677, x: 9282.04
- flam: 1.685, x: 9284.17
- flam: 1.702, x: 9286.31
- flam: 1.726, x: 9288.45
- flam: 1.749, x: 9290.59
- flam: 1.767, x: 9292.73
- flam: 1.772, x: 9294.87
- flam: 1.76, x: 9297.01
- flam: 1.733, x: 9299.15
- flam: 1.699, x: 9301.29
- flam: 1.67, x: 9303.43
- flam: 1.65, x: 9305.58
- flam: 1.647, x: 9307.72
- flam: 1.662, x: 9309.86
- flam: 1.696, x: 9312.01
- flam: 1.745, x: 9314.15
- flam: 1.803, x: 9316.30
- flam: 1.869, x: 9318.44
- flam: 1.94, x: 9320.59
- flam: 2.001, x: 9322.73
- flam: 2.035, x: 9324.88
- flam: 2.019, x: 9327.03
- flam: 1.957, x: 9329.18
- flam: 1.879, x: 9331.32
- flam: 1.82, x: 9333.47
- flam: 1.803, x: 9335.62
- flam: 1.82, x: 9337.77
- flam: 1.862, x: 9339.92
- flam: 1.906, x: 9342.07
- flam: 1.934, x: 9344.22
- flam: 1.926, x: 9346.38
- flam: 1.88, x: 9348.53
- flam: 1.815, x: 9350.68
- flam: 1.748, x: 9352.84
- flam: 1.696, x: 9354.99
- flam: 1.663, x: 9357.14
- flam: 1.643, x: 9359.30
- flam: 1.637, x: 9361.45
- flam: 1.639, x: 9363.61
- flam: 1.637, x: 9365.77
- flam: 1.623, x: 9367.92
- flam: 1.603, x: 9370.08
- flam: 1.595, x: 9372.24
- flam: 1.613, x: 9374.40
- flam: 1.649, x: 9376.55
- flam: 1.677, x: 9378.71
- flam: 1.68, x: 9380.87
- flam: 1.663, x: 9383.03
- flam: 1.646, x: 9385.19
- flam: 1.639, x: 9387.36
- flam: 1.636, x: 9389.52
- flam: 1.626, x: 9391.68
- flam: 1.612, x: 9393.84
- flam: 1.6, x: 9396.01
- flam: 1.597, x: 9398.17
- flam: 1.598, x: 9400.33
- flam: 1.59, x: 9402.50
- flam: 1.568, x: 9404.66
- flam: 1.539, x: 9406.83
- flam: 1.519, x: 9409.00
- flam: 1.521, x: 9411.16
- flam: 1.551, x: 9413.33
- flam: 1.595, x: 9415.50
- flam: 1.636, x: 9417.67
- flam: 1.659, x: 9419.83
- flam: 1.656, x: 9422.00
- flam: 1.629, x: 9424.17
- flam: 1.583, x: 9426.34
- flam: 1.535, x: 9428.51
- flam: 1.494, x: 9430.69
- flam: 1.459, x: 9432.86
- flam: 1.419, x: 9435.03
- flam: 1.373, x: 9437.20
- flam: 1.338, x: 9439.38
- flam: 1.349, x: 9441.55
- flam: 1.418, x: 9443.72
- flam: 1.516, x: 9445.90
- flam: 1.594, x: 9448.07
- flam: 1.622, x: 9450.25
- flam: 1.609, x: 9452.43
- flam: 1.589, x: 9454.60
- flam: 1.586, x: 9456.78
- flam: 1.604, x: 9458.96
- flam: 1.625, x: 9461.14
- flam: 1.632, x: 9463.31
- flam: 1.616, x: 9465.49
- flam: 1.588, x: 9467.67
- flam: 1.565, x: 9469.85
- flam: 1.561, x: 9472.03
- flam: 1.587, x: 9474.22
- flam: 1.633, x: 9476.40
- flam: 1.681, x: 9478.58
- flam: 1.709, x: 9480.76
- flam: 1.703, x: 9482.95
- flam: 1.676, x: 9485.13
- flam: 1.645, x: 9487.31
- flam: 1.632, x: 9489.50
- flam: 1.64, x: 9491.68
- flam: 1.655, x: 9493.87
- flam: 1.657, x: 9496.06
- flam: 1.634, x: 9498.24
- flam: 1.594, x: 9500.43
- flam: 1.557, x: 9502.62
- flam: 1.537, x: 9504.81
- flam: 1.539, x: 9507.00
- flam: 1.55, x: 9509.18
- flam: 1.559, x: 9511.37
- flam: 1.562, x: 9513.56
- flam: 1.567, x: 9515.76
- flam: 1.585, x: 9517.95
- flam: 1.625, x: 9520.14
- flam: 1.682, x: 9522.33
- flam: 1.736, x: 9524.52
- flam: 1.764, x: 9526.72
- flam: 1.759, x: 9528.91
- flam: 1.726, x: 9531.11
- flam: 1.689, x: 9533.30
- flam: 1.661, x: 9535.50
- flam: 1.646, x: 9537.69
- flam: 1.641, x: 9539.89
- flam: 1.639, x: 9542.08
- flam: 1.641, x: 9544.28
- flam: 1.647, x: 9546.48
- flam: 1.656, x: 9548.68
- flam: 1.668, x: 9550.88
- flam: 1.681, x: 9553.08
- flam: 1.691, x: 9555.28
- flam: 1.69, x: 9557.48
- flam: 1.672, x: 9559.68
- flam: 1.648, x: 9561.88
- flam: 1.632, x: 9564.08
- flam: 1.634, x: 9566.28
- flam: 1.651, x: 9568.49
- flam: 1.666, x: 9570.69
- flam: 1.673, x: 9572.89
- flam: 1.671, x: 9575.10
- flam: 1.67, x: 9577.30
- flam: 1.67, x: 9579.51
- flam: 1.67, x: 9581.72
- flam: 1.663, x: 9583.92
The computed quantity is -0.08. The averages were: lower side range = 1.65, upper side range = 1.64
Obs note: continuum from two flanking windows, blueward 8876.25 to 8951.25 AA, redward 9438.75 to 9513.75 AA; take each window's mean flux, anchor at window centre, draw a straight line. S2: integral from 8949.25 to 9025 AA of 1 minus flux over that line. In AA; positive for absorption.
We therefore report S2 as -2.7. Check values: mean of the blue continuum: 1.58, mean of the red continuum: 1.59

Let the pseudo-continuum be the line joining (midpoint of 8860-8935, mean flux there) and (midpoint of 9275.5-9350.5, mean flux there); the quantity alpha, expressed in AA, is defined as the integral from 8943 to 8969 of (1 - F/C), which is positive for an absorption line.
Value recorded 0.5 AA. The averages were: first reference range 1.56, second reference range 1.8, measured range 1.56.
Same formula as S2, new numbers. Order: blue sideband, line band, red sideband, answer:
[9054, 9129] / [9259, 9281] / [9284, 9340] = 1.36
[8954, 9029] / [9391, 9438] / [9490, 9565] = 2.26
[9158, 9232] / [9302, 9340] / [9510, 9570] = -3.51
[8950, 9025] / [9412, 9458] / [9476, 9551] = 3.01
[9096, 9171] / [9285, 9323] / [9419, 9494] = -3.08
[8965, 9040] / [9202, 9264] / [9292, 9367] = 1.80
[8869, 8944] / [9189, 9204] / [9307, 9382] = 0.62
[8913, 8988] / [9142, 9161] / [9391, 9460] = -1.40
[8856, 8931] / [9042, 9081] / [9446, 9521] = -1.50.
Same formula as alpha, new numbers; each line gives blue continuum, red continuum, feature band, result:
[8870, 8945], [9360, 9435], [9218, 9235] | -1.0 AA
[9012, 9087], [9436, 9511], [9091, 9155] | -1.6 AA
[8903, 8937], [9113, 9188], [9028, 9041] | 0.0 AA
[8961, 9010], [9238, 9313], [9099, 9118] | 0.4 AA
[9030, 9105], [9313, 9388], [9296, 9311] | 0.5 AA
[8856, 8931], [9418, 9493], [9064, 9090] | -1.4 AA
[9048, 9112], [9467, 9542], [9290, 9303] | -0.8 AA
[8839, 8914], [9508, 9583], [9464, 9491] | 0.2 AA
